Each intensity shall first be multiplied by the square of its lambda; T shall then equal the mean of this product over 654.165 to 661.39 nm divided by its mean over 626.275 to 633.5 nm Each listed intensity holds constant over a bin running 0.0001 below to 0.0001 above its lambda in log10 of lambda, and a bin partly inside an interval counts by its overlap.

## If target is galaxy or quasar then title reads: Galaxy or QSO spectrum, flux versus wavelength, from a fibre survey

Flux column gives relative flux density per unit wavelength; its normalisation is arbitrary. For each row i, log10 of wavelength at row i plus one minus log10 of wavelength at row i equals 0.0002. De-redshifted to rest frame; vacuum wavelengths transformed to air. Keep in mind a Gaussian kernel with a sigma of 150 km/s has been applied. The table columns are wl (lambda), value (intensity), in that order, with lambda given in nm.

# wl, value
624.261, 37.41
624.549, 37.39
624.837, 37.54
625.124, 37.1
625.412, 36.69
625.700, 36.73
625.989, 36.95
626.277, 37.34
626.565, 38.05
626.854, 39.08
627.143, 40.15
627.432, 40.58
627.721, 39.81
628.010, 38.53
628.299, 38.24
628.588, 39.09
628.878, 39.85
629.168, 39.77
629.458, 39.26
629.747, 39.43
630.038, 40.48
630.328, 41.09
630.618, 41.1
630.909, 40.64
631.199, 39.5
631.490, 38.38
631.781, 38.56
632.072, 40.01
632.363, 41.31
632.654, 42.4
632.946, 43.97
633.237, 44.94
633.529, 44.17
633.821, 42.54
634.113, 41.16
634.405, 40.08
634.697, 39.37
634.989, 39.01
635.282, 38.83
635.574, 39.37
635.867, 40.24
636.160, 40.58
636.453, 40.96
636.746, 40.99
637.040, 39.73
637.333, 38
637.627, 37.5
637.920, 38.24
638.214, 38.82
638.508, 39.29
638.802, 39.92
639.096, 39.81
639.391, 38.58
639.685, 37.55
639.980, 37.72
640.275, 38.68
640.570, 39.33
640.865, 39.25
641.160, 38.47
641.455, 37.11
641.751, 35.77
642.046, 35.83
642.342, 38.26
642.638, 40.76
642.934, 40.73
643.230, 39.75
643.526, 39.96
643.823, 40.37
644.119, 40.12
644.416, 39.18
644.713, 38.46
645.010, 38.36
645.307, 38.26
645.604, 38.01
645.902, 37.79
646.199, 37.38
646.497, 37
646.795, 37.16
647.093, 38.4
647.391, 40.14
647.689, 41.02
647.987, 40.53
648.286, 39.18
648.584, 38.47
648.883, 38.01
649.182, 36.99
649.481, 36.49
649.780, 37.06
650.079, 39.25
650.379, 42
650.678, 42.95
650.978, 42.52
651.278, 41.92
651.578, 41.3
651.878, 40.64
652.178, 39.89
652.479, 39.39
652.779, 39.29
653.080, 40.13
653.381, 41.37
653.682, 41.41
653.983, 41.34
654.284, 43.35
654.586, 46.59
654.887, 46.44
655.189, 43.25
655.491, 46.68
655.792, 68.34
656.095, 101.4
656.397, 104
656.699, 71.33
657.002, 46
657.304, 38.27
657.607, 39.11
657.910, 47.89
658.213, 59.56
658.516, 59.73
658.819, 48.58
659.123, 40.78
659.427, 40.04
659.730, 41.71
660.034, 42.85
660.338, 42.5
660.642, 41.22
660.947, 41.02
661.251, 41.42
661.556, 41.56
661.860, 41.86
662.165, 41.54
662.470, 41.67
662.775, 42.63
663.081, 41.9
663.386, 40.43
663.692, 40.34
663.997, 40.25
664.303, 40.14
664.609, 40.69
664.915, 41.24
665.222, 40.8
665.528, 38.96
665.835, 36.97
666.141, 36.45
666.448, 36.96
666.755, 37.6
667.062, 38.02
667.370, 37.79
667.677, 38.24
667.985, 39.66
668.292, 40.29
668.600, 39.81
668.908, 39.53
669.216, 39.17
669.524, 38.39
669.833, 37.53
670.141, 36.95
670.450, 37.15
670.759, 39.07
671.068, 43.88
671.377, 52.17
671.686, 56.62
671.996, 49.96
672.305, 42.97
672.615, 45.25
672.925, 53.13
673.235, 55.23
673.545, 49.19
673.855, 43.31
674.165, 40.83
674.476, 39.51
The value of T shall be 1.40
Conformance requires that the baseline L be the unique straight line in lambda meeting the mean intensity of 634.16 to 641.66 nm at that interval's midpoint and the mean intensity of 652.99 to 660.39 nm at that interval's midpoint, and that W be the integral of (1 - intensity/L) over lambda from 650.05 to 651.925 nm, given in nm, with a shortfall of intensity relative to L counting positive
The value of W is 0.24 nm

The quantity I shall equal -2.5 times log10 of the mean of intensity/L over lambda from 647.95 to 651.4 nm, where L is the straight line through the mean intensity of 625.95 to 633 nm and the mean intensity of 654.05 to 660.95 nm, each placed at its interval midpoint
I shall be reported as 0.23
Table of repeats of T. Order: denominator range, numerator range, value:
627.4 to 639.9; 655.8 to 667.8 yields 1.25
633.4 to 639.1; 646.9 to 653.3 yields 1.04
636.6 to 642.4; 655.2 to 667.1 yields 1.30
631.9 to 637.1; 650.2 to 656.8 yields 1.29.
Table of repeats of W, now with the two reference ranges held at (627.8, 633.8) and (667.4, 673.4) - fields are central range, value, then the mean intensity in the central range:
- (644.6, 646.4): 0.155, 38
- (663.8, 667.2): 0.320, 38.9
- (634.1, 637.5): 0.094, 39.8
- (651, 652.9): 0.067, 40.6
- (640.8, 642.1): 0.127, 37.3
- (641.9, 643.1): 0.072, 38.9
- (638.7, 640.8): 0.123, 38.8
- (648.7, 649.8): 0.123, 37.2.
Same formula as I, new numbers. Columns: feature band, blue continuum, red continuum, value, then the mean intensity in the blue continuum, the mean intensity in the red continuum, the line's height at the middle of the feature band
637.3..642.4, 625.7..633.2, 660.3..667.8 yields 0.04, 39.8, 40.1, 39.8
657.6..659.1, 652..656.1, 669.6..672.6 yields -0.12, 46.6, 43.9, 45.9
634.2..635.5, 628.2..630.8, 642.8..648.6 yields 0.00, 39.8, 39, 39.6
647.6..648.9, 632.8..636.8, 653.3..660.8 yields 0.20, 41.2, 51.4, 47.4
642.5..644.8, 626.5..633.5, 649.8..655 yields 0.03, 40.3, 41.6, 41.1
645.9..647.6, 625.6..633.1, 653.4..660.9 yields 0.23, 39.7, 51.4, 47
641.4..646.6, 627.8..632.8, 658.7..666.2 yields 0.05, 39.9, 41.1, 40.4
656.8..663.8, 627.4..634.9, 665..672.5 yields -0.08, 40.5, 40.7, 40.6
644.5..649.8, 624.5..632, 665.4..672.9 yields 0.04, 38.9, 41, 39.9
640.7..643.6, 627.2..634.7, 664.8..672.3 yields 0.06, 40.6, 40.6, 40.6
